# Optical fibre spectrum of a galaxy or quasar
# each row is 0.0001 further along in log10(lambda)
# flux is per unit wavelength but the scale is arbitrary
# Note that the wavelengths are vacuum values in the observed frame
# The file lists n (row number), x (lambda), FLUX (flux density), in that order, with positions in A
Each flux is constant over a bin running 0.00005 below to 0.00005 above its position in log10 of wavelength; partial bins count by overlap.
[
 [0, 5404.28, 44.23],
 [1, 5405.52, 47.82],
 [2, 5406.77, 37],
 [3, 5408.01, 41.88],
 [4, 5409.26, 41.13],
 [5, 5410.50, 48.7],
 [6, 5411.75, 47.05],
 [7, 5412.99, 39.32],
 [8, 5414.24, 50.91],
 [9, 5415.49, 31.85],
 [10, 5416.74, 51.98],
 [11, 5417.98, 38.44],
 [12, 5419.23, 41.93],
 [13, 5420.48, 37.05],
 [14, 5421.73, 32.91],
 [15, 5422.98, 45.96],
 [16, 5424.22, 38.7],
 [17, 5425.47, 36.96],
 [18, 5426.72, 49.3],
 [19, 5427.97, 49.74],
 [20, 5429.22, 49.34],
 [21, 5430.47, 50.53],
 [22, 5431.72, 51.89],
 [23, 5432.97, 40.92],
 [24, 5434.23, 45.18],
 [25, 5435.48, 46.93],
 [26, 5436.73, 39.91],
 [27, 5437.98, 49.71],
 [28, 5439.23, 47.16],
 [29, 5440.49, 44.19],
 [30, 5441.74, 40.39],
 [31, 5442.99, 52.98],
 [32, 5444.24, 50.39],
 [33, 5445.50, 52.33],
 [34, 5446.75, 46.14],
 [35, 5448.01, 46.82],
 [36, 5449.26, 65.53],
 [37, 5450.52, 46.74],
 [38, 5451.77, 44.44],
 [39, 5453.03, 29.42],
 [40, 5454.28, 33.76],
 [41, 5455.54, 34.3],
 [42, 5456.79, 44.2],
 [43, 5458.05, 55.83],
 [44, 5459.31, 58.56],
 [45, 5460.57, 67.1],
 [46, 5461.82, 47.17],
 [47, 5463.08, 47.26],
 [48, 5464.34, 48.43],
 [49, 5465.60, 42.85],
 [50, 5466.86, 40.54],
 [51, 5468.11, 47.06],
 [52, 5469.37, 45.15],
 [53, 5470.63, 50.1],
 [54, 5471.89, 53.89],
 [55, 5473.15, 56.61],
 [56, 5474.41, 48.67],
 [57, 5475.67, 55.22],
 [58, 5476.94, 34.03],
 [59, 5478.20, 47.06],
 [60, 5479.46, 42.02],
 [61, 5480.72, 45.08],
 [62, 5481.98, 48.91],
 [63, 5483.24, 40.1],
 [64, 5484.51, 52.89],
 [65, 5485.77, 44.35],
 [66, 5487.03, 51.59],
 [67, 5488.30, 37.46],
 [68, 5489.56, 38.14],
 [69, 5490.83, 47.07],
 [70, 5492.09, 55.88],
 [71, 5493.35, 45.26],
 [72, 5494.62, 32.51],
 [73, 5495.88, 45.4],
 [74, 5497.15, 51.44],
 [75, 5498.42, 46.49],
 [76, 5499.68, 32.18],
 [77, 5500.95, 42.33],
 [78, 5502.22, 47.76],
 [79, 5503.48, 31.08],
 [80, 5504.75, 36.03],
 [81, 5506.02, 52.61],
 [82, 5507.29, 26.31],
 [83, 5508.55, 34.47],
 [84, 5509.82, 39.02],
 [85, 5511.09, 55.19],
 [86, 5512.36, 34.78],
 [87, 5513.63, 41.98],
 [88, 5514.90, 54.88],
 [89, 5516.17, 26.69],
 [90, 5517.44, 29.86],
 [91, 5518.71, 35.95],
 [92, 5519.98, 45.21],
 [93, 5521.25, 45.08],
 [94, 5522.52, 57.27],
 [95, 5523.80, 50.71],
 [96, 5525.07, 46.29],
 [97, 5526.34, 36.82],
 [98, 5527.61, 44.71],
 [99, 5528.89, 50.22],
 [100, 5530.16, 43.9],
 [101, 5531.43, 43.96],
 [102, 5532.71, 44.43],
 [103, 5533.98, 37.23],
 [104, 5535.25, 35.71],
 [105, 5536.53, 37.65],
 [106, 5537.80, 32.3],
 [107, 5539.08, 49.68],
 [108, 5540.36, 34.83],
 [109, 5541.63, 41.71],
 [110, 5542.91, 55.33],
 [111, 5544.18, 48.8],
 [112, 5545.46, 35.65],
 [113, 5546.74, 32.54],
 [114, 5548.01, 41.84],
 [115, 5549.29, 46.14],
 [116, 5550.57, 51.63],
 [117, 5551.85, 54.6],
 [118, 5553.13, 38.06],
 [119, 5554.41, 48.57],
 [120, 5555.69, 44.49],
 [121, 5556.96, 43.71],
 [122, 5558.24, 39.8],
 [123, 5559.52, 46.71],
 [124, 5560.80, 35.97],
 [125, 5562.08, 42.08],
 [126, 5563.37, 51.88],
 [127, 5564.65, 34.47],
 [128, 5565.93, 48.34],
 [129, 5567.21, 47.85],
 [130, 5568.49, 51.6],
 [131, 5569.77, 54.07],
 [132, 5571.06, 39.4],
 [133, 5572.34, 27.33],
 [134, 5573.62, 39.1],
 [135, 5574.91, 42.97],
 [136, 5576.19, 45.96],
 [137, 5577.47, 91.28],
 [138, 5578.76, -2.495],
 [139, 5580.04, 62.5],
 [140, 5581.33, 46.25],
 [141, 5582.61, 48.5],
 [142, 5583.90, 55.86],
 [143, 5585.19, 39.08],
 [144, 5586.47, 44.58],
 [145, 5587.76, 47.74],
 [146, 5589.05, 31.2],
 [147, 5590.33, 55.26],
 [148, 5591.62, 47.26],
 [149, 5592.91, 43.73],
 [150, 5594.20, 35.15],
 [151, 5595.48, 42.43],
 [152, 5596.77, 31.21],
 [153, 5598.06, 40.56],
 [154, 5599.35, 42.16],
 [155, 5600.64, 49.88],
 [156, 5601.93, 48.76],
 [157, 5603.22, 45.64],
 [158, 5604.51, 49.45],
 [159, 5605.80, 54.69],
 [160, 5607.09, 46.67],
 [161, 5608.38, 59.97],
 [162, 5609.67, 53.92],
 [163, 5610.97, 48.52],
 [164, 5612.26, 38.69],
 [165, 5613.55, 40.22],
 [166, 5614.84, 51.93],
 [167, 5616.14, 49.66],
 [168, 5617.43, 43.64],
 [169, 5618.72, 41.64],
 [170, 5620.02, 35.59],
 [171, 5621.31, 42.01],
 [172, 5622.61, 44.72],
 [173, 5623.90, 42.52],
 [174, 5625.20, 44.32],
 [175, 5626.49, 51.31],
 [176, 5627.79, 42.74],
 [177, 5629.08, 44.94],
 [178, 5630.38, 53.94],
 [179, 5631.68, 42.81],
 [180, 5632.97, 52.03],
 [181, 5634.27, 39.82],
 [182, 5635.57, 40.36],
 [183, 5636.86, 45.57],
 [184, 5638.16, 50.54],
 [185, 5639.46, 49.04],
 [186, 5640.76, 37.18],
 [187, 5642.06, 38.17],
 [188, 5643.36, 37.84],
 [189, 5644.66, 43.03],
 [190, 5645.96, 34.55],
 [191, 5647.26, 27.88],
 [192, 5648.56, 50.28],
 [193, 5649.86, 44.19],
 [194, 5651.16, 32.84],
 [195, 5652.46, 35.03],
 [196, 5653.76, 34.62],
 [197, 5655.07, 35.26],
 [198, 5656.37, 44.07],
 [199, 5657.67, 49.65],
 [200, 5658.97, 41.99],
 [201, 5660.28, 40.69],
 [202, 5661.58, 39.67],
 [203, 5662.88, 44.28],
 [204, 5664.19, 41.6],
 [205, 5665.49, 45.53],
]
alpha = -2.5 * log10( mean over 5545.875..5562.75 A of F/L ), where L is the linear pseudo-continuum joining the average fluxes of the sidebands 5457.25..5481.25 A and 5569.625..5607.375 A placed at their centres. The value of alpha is 0.06 mag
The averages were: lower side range 49.1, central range 43.4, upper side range 44.7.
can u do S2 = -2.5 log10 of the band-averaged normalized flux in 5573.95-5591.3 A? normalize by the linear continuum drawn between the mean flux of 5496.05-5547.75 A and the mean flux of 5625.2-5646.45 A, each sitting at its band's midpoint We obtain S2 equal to -0.09 mag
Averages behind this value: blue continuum 41.8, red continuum 44.1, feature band 46.7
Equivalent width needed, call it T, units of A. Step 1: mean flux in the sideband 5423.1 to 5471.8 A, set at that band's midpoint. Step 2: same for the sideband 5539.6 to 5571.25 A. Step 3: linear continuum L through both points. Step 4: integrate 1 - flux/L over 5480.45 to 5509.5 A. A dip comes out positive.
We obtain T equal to 1.9 A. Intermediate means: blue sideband 46.9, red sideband 44.5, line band 42.8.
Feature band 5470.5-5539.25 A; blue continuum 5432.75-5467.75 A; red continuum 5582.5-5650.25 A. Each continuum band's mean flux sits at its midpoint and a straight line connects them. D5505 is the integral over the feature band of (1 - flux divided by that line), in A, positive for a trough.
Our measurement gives 4.0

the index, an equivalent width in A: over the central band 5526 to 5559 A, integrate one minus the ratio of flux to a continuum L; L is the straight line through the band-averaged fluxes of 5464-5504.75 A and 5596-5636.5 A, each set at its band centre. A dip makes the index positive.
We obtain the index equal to 1.7 A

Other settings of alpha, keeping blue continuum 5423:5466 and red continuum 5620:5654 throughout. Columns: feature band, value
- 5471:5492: -0.02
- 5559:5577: 0.00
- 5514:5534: 0.04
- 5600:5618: -0.13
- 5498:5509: 0.17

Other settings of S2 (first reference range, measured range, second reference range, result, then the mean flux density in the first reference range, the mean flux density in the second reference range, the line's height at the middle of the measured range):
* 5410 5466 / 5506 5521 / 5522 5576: 0.13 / 45.8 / 43.6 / 44.3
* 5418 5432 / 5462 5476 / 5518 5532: -0.10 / 43.6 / 45.4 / 44.4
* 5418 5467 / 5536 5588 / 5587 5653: 0.01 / 45.9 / 44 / 44.6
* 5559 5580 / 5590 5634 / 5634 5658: -0.09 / 44.1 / 40.4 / 42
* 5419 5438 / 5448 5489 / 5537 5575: -0.08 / 44.1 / 43.4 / 43.8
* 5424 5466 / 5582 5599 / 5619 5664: 0.00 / 47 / 42.1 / 43.4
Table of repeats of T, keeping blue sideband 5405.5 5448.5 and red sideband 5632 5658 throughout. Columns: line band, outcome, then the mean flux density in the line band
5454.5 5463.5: -1.2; 49.9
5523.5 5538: 0.3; 42.1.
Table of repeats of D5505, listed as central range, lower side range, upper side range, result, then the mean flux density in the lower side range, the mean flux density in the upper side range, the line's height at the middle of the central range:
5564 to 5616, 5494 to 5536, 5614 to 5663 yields -4.1 A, 41.8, 42.6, 42.3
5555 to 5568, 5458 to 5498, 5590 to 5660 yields 0.5 A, 47.5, 43.8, 45.4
